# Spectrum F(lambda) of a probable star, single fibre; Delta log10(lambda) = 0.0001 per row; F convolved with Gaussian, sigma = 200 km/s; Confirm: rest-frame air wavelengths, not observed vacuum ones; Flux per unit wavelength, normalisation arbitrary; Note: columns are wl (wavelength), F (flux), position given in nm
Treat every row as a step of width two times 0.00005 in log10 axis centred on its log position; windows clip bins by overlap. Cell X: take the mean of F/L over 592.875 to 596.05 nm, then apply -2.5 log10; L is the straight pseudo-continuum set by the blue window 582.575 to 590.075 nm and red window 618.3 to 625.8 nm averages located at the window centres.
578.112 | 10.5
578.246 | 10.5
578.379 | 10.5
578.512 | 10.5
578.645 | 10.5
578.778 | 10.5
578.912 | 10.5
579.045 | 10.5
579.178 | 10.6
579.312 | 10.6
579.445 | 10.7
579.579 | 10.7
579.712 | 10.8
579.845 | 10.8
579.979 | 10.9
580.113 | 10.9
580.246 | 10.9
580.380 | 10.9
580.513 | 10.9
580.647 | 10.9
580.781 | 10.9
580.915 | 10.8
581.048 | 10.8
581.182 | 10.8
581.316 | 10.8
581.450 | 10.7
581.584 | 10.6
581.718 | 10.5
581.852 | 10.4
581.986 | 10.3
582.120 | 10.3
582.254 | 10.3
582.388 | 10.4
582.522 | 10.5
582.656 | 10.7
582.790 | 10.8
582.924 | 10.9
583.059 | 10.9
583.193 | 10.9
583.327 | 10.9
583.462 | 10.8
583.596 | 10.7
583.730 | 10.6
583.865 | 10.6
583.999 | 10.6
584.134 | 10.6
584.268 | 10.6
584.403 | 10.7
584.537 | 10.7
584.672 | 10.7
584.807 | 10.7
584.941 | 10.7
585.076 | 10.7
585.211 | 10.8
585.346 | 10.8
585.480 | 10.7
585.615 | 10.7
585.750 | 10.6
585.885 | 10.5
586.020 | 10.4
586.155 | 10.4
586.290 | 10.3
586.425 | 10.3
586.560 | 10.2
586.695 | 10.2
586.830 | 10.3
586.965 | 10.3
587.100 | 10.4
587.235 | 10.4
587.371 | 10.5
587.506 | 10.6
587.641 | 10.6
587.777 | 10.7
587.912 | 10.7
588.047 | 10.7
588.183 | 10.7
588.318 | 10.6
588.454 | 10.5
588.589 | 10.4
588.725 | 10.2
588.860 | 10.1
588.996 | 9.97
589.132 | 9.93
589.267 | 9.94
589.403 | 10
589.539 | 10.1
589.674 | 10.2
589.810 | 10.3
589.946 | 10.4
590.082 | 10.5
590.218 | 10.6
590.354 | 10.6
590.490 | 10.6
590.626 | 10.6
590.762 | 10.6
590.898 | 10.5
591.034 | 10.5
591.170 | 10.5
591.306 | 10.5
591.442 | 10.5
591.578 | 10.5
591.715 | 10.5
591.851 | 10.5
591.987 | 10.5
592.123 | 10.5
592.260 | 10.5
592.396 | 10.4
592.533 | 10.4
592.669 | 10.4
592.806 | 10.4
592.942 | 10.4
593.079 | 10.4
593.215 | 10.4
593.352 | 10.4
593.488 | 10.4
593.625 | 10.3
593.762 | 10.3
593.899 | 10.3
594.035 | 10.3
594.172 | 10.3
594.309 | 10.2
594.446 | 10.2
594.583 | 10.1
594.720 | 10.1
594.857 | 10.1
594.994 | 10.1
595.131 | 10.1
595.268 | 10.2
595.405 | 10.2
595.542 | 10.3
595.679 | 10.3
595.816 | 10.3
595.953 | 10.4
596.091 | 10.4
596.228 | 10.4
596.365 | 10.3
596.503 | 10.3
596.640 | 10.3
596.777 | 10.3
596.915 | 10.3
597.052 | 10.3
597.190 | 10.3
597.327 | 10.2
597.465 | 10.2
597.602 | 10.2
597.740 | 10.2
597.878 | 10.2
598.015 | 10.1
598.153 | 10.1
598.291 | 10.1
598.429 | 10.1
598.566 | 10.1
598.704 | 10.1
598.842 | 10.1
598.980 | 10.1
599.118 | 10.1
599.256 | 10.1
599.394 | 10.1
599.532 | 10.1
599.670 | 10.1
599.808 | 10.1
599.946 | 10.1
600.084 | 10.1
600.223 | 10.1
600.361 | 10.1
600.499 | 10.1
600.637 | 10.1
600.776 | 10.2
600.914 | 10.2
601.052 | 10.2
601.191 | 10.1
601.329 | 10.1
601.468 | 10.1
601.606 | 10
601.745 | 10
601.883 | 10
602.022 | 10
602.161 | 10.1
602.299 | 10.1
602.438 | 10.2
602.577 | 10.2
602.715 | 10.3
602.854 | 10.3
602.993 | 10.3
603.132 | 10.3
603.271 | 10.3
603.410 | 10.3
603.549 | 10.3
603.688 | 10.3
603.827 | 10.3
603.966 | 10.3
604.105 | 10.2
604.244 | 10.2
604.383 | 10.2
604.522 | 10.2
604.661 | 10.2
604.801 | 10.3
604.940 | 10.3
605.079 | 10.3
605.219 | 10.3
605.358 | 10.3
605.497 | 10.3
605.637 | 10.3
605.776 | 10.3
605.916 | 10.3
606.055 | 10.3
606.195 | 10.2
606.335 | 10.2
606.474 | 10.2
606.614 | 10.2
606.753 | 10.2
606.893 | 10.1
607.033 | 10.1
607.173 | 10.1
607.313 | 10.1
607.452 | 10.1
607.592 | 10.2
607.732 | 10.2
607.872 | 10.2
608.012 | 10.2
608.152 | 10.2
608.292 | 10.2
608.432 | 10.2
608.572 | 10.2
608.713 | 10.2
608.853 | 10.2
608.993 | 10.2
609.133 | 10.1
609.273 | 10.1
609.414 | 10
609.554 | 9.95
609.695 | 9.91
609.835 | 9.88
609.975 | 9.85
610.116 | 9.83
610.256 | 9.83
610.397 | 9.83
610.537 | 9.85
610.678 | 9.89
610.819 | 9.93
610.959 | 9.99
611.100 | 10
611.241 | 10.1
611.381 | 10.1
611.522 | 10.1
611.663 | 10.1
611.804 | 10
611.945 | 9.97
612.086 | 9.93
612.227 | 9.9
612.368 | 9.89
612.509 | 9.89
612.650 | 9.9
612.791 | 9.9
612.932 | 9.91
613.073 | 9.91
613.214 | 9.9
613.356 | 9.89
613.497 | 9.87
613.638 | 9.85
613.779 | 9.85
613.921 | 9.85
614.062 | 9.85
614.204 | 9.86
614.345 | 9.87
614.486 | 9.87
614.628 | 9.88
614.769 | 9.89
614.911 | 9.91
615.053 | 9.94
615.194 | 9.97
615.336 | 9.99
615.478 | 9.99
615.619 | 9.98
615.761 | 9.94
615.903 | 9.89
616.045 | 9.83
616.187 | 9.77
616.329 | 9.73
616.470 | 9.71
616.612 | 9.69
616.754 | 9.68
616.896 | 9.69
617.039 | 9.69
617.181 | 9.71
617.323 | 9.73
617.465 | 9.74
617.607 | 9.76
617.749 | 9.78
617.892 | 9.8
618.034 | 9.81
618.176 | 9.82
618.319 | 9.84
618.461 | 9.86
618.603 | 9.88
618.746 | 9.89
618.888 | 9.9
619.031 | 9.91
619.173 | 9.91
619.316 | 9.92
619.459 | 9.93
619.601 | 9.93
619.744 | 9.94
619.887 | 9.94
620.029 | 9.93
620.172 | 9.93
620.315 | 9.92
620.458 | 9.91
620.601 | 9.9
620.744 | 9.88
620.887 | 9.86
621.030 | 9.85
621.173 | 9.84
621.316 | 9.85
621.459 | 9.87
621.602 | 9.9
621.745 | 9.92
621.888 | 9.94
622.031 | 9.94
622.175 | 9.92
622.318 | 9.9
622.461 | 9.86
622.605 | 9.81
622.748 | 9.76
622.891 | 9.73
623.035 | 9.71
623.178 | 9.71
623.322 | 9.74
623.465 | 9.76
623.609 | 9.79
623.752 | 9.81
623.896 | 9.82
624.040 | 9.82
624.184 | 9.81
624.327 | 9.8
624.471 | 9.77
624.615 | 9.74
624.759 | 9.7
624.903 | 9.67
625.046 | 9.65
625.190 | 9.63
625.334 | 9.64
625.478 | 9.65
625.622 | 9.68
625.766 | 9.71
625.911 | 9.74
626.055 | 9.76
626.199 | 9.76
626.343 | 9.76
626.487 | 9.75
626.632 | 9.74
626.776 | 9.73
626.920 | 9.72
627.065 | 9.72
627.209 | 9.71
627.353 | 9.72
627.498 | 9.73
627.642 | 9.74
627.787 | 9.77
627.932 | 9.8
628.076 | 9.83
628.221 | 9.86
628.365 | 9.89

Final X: 0.01 mag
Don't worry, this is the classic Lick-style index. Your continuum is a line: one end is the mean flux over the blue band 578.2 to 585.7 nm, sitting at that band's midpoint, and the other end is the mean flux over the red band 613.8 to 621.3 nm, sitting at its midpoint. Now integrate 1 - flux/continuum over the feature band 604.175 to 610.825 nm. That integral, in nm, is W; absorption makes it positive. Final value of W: -0.03 nm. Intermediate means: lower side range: 10.7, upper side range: 9.85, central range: 10.1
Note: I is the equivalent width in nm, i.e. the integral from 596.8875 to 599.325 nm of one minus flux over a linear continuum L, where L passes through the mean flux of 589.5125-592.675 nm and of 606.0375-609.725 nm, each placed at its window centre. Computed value 0.042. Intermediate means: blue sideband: 10.5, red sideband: 10.1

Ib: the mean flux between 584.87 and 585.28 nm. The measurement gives 10.7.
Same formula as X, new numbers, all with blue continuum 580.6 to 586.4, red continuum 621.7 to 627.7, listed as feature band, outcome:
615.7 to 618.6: 0.016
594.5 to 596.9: 0.014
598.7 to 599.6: 0.023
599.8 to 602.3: 0.019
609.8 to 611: 0.021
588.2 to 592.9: 0.011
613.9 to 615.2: 0.010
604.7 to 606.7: -0.011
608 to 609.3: -0.008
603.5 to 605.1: -0.006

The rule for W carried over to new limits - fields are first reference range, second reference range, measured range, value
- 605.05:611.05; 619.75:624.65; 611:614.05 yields 0.03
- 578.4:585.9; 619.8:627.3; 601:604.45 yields 0.02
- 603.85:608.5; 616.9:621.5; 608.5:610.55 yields 0.03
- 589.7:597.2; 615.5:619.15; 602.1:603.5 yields -0.01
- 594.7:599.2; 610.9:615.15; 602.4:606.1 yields -0.07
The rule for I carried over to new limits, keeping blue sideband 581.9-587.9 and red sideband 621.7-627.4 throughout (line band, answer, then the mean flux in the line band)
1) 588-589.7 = 0.04 nm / 10.3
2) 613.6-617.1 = 0.04 nm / 9.85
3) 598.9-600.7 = 0.03 nm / 10.1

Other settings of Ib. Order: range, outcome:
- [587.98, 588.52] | 10.6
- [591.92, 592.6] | 10.5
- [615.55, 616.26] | 9.87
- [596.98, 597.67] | 10.2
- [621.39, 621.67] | 9.89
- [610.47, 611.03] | 9.91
